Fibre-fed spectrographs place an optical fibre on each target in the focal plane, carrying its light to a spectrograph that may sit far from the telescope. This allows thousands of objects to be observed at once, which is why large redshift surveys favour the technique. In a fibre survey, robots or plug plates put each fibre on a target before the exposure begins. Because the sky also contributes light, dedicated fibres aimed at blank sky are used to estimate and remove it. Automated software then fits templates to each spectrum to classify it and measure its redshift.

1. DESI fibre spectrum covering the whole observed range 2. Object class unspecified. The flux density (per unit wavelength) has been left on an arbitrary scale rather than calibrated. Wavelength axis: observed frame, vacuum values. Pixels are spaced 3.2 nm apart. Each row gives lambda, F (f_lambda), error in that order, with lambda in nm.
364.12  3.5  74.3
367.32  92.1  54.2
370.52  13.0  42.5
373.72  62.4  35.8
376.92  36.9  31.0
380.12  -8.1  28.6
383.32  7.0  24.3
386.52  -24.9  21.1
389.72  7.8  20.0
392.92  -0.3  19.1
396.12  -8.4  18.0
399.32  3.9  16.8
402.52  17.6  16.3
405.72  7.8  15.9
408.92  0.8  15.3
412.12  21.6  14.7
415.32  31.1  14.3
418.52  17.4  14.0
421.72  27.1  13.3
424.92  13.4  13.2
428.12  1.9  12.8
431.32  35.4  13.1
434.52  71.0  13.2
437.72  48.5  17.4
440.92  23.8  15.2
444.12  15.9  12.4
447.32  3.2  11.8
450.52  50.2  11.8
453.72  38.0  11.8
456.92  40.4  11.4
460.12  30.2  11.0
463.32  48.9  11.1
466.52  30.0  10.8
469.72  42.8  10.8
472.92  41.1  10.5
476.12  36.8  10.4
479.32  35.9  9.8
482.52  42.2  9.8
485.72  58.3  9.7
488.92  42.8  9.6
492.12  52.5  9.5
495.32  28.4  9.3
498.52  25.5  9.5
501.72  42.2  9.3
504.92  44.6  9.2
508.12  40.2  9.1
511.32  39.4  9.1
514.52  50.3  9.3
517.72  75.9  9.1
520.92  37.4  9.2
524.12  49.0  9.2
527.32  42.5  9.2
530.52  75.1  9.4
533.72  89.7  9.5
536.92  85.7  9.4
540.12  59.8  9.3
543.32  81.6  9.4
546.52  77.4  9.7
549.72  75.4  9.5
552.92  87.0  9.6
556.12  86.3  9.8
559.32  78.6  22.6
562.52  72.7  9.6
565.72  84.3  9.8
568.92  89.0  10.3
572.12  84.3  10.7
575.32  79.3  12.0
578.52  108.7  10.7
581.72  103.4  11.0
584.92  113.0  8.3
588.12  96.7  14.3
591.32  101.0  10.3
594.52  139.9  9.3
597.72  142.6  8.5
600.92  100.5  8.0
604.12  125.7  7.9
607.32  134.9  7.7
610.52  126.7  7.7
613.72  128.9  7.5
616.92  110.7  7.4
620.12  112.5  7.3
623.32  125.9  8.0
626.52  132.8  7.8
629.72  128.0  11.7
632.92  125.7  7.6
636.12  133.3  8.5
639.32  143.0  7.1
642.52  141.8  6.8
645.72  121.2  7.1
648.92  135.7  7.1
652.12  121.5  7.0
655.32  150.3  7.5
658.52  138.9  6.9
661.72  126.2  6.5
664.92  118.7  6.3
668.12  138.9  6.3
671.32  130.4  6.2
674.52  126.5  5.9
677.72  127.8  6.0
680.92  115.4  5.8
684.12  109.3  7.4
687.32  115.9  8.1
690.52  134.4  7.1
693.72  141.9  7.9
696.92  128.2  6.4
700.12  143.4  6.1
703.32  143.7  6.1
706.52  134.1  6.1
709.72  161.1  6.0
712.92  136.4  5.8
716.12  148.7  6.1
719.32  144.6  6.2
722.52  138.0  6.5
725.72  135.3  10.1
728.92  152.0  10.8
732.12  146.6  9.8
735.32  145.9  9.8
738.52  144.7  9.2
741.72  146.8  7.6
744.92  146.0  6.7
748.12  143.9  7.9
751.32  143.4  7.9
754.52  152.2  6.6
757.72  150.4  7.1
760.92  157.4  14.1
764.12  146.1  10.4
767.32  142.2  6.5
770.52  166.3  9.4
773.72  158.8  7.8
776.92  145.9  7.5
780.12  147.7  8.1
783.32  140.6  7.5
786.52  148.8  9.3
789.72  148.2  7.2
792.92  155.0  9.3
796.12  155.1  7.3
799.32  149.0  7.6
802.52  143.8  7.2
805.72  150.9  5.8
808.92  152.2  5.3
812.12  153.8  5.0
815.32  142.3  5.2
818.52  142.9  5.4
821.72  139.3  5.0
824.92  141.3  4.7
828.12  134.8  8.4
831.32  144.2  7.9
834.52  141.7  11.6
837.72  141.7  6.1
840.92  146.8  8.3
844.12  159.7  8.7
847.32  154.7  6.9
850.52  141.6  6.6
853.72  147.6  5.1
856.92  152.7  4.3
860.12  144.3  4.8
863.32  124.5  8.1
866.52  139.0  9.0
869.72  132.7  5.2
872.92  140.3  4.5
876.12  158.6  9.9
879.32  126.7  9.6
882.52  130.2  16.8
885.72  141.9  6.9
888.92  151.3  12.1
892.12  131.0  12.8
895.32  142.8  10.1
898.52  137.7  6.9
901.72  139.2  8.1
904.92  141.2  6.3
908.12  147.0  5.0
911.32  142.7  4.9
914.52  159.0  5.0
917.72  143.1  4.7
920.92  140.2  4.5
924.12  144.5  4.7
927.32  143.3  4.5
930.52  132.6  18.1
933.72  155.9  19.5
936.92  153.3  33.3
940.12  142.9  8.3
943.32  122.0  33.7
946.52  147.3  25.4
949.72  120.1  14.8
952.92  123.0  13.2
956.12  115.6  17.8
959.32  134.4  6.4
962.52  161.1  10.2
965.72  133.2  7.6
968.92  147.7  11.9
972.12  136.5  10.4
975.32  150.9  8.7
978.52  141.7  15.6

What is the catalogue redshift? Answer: 0.325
